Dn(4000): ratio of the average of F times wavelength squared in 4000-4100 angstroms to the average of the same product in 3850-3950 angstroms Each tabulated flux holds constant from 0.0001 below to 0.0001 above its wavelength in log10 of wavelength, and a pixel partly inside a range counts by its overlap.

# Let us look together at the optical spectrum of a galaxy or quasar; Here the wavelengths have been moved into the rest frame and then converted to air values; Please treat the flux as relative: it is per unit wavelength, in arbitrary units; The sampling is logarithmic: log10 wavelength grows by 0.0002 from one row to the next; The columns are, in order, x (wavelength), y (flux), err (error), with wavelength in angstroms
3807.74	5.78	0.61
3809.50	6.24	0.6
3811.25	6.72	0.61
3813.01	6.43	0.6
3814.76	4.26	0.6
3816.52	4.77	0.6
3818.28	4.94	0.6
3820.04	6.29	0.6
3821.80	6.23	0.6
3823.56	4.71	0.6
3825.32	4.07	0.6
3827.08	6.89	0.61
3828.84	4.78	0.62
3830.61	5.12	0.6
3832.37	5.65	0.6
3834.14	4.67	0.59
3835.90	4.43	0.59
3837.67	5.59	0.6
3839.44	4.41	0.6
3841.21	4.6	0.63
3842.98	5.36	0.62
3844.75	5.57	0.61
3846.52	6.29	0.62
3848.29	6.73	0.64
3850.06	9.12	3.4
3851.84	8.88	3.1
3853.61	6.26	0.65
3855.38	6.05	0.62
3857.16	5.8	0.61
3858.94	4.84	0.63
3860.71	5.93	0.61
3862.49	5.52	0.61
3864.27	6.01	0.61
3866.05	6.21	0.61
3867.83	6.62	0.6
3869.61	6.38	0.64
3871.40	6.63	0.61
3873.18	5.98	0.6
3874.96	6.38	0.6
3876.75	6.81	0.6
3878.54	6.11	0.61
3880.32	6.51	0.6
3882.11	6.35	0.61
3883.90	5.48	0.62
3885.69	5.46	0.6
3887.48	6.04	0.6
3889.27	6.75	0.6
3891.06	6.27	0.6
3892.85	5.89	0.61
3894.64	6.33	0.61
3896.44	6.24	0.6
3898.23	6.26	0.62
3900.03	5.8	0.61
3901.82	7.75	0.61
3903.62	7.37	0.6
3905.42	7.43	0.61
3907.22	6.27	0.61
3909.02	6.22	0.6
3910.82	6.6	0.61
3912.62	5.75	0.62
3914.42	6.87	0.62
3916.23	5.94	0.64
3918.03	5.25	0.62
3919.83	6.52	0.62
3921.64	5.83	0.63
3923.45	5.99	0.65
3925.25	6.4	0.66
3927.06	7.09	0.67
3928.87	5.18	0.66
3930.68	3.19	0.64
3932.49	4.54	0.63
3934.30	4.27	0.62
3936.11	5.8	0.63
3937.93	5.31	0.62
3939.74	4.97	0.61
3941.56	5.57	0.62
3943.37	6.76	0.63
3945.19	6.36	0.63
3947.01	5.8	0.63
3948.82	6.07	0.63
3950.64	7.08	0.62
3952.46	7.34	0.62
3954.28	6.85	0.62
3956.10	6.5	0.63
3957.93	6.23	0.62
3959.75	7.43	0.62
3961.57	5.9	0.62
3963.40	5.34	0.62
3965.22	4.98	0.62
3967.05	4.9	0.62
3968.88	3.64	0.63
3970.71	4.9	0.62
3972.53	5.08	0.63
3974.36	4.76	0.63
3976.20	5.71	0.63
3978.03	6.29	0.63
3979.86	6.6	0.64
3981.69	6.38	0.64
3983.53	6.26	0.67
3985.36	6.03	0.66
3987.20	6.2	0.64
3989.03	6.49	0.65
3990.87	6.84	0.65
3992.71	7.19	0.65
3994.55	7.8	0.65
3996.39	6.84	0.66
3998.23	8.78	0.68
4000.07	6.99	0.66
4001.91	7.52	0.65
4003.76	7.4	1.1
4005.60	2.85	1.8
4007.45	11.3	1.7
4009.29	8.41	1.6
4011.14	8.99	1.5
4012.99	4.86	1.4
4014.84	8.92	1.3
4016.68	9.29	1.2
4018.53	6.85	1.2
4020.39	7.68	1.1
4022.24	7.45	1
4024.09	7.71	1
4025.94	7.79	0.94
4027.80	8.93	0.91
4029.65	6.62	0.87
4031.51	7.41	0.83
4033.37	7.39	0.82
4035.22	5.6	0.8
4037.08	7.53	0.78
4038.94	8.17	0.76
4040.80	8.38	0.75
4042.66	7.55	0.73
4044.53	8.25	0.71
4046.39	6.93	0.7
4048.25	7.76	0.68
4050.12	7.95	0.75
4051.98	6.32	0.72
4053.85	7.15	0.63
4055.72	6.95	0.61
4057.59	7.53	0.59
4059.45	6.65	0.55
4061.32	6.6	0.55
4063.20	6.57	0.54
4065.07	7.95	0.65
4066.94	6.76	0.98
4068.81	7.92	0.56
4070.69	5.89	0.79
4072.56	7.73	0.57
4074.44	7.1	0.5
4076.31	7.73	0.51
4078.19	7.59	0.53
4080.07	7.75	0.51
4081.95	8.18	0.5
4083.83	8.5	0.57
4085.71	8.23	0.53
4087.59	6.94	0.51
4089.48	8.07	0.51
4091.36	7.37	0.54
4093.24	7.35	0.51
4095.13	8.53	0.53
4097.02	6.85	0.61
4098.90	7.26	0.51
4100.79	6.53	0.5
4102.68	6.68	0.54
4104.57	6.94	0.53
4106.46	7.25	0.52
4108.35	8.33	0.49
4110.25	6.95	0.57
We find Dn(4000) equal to 1.3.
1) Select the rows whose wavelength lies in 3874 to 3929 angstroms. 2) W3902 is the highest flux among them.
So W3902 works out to 7.75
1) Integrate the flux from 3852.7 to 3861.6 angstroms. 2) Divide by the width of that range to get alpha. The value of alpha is 5.79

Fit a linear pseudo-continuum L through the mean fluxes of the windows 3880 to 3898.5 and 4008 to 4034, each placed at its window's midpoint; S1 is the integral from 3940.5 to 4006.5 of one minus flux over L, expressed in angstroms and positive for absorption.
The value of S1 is 8.98 angstroms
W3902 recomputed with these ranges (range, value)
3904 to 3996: 7.8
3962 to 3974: 5.34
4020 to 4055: 8.93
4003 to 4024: 11.3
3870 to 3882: 6.81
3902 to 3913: 7.43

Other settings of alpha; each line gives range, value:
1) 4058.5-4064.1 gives 6.61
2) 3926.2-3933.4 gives 4.99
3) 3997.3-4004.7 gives 7.66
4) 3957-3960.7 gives 6.82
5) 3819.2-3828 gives 5.63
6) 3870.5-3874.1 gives 6.31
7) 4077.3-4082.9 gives 7.84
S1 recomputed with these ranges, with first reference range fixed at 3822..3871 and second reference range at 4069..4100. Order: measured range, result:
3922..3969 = 5.4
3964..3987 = 4.4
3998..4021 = -2.1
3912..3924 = 0.6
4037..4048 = -0.8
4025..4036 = -0.2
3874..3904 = -1.0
